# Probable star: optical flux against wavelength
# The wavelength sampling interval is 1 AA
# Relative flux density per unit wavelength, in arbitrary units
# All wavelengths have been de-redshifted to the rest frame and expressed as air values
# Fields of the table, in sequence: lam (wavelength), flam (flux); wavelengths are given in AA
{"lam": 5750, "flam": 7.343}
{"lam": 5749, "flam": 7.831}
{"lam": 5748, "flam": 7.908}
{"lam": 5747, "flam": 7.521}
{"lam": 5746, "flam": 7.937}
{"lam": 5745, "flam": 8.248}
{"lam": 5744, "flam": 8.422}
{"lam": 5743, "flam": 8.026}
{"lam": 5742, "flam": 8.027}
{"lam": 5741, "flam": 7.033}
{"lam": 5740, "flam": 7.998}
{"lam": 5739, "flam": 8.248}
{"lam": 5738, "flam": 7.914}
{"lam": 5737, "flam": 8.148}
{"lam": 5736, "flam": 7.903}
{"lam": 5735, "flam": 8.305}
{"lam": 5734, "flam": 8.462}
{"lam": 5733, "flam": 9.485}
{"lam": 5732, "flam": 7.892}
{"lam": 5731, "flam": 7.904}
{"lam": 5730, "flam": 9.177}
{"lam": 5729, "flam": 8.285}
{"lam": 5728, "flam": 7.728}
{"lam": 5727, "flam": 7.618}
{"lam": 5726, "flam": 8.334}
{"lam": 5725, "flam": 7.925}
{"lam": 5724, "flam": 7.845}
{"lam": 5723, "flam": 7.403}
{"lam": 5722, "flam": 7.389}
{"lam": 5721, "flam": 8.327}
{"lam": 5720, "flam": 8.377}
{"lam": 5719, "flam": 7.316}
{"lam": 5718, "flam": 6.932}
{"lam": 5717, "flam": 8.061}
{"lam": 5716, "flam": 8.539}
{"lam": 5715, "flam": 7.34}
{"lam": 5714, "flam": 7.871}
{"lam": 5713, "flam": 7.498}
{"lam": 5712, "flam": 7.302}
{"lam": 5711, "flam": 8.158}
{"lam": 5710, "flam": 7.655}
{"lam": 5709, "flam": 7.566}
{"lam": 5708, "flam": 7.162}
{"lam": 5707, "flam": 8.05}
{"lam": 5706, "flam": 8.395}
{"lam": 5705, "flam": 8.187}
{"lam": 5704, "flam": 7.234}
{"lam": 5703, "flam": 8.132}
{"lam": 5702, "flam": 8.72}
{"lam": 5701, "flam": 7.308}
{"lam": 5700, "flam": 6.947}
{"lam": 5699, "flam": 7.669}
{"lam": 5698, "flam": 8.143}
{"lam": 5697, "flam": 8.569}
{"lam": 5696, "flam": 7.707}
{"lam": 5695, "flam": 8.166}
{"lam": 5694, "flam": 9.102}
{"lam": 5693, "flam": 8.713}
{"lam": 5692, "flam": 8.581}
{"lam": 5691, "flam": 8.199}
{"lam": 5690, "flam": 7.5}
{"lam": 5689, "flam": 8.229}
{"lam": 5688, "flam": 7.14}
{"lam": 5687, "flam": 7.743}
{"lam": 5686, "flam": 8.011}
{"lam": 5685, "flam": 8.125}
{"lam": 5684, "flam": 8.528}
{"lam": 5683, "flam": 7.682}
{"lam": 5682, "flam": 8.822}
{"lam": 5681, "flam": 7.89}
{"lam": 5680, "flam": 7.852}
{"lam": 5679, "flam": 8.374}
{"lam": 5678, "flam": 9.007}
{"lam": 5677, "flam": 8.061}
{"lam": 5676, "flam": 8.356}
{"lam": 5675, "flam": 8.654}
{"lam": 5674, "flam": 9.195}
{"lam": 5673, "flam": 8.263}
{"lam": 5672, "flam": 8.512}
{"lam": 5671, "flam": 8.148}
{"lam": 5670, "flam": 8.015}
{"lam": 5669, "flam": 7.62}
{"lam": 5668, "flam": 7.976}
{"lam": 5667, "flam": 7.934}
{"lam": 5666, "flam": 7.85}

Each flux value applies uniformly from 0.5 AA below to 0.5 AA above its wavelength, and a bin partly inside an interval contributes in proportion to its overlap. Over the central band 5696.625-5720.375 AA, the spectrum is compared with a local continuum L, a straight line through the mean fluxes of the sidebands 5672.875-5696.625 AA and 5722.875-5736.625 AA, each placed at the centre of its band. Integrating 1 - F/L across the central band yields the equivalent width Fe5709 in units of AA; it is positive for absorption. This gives 1.2 AA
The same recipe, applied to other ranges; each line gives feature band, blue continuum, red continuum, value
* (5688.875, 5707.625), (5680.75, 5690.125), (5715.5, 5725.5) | -0.35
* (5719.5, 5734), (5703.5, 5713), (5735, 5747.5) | -0.49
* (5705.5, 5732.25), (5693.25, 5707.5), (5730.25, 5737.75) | 1.10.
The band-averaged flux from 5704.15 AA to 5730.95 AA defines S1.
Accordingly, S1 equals 7.86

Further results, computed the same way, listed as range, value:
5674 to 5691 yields 8.16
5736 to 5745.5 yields 8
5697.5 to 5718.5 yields 7.76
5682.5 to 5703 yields 8.04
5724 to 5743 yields 8.12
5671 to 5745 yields 8.05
